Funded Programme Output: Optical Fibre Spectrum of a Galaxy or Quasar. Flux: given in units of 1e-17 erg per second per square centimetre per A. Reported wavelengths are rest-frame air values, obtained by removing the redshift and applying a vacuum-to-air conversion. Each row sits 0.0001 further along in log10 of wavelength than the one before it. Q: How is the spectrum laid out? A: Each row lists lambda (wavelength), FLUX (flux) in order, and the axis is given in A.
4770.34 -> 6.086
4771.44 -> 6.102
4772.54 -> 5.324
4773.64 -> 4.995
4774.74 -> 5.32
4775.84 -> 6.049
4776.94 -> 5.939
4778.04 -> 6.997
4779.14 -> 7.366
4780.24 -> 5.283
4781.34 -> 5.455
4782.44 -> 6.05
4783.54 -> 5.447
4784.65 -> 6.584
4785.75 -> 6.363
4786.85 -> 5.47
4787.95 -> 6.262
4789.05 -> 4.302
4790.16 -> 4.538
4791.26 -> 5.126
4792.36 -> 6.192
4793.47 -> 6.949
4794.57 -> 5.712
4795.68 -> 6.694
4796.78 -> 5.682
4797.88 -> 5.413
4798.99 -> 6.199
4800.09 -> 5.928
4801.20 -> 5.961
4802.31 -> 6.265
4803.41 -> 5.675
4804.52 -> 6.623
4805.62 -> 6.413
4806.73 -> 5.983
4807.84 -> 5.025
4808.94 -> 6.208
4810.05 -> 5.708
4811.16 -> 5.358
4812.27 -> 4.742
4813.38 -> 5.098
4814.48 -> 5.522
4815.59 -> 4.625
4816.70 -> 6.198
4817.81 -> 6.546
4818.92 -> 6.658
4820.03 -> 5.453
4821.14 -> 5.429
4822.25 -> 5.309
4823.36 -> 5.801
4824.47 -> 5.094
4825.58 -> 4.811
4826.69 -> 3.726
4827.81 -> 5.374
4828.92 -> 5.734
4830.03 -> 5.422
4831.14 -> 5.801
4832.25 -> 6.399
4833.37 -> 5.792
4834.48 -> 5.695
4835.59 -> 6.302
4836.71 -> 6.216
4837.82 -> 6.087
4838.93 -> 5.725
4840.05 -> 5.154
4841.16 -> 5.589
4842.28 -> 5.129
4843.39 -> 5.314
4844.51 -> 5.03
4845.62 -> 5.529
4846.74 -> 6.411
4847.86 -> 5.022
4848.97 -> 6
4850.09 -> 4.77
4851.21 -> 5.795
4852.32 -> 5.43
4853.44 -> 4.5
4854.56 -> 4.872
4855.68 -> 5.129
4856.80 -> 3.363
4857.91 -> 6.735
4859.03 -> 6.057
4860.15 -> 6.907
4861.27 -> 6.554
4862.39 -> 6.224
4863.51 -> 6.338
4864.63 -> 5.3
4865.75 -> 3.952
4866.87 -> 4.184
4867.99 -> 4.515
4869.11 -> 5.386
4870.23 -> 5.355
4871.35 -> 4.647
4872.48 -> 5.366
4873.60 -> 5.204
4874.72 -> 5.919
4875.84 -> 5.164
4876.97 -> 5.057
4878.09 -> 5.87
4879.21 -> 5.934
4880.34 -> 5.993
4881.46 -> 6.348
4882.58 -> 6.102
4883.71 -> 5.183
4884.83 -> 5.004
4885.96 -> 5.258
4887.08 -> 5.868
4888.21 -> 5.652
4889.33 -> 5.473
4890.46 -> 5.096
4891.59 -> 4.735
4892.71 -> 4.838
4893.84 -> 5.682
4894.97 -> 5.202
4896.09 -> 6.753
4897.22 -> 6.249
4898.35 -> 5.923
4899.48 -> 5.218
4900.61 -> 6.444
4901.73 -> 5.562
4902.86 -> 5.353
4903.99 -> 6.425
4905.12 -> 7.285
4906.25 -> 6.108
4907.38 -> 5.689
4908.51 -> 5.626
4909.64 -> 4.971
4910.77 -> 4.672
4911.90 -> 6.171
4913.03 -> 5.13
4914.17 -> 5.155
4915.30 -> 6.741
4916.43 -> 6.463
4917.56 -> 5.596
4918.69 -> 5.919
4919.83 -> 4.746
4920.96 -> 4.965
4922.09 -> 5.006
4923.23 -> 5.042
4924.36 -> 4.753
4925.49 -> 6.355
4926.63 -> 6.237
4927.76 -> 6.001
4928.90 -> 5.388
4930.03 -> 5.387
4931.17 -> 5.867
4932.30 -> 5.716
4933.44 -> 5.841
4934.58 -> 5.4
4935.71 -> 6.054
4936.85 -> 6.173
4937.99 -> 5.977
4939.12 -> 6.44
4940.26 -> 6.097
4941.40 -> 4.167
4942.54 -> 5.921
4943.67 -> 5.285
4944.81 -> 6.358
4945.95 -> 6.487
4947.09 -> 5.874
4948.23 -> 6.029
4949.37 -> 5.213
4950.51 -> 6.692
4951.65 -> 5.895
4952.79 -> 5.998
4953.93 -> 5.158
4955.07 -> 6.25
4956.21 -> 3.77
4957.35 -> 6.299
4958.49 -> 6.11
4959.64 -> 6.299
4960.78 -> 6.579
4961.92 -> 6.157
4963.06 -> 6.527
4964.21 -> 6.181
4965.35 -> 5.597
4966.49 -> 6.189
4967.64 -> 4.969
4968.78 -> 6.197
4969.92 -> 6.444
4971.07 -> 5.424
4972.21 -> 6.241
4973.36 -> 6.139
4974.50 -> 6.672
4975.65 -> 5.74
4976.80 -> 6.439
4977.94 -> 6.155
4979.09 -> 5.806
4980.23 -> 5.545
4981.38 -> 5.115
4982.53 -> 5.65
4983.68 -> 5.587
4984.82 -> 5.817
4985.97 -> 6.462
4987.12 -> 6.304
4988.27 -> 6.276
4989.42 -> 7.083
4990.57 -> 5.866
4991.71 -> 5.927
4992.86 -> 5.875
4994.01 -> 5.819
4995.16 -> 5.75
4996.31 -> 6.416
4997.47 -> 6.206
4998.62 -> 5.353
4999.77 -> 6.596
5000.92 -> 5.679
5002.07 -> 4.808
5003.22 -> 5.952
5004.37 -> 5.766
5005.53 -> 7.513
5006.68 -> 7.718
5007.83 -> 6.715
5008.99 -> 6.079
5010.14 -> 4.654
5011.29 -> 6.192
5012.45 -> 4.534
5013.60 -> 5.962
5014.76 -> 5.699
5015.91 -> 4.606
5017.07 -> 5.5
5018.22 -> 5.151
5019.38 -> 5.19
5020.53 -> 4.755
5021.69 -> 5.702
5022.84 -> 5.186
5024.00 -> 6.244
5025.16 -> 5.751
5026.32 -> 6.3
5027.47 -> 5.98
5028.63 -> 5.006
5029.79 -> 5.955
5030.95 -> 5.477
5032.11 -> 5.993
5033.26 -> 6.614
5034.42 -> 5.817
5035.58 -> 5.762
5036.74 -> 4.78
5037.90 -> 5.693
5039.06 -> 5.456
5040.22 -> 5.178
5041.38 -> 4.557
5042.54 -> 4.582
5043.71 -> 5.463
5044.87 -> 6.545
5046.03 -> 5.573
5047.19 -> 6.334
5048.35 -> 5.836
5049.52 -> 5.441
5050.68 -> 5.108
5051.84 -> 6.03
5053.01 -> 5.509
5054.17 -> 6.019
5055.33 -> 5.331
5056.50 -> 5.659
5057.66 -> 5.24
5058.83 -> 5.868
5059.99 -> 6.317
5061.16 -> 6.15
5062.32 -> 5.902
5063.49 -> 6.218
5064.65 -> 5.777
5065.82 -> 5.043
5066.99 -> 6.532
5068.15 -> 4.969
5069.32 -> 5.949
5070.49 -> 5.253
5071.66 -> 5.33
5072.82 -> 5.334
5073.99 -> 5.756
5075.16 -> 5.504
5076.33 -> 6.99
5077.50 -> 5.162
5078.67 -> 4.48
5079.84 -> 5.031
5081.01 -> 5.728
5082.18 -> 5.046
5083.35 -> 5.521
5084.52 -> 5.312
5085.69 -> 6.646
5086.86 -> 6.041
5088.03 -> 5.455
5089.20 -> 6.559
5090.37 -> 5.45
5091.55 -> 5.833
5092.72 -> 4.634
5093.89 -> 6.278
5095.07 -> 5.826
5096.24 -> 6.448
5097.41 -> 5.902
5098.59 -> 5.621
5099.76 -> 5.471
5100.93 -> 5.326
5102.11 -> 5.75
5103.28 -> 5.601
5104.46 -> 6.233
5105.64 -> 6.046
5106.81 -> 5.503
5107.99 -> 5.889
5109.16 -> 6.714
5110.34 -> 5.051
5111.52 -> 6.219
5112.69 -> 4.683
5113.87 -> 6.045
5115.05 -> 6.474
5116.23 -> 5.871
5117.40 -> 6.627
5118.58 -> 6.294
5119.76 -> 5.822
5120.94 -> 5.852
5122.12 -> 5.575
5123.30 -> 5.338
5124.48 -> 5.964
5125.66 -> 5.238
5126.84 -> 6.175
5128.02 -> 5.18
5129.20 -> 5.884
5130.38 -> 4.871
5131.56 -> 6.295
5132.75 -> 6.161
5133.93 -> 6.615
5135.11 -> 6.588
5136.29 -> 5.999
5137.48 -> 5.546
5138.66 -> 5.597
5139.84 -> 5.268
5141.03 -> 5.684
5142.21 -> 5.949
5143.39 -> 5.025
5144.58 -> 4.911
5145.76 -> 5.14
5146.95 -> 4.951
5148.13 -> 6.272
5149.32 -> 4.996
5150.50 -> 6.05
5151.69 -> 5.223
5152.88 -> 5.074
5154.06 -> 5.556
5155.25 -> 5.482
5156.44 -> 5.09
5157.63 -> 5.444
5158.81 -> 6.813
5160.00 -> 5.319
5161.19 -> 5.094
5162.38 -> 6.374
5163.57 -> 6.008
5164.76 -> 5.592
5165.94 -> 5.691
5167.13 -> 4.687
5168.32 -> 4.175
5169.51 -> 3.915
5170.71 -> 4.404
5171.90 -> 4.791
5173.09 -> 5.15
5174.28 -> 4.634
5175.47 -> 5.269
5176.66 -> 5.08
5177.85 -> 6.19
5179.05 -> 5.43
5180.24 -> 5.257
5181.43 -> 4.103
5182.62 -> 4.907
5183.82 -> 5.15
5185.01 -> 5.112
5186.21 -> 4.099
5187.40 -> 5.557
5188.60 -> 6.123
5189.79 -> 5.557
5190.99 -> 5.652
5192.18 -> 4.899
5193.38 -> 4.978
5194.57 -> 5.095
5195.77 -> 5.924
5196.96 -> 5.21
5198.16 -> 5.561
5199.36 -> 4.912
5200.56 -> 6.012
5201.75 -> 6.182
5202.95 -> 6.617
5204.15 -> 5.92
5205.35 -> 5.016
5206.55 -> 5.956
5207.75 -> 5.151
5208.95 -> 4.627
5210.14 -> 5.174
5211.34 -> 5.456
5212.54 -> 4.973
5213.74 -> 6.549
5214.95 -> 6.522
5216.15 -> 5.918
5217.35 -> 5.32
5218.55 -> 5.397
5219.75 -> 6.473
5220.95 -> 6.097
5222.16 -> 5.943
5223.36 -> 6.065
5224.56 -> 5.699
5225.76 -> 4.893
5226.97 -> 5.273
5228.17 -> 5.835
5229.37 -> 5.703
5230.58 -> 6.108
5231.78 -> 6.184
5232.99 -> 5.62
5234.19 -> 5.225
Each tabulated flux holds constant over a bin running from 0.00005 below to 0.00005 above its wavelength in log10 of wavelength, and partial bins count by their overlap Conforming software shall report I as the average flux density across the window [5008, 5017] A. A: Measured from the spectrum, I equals 5.45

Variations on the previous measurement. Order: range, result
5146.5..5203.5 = 5.33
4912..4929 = 5.59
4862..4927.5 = 5.54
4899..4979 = 5.82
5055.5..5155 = 5.7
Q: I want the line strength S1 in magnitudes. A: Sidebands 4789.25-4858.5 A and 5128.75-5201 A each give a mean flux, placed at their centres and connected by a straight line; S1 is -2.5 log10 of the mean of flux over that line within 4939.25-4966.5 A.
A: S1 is -0.07 mag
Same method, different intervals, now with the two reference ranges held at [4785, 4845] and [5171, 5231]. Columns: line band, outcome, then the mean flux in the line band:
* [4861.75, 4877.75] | 0.09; 5.2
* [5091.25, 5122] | -0.06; 5.84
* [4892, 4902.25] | -0.02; 5.75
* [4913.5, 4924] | 0.02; 5.49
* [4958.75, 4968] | -0.09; 6.08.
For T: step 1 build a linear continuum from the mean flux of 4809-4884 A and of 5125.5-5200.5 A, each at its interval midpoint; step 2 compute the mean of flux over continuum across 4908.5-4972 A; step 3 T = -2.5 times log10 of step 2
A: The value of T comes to -0.06 mag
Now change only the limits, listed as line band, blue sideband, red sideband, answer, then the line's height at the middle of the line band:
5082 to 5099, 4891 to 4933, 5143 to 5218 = -0.064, 5.46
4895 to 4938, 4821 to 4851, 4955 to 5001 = 0.008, 5.78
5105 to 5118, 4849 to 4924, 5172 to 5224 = -0.084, 5.48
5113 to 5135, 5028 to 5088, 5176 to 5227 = -0.065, 5.56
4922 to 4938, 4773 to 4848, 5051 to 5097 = 0.003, 5.7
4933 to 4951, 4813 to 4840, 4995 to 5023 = -0.032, 5.7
